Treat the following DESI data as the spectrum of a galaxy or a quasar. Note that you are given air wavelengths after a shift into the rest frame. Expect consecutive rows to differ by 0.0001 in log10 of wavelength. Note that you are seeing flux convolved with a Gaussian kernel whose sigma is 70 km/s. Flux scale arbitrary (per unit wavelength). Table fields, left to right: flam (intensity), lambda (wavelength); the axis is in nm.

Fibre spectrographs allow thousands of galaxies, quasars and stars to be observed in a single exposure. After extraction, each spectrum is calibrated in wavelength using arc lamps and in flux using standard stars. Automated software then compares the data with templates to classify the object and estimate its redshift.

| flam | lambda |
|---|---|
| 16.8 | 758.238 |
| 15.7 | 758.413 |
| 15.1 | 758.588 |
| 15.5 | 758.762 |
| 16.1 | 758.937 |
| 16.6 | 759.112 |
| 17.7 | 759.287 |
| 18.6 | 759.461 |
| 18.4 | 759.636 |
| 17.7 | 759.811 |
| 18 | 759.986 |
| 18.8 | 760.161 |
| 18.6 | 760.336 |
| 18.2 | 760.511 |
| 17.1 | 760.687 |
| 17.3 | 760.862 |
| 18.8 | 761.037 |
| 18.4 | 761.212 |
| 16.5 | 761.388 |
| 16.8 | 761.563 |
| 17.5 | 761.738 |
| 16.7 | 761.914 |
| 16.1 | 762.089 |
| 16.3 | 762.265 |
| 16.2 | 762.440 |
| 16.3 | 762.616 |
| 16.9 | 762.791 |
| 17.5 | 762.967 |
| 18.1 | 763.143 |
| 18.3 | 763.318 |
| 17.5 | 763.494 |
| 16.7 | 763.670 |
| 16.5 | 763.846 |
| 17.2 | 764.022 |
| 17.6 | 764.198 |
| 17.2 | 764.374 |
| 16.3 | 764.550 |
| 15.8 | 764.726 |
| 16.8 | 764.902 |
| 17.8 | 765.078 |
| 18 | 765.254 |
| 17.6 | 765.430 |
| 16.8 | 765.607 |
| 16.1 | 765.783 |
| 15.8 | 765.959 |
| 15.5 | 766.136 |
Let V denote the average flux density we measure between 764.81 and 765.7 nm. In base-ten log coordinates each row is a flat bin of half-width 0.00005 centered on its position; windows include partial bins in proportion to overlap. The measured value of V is 17.4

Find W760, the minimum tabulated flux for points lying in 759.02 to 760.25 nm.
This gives 16.6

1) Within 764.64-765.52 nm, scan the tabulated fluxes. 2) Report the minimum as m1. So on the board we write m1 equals 15.8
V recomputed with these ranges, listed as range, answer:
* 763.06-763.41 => 18.2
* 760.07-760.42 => 18.7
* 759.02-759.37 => 17.1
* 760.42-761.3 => 18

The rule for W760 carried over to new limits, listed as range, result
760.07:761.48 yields 16.5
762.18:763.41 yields 16.2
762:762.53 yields 16.1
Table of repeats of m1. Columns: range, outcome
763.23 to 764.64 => 16.3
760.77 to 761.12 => 17.3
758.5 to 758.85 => 15.1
